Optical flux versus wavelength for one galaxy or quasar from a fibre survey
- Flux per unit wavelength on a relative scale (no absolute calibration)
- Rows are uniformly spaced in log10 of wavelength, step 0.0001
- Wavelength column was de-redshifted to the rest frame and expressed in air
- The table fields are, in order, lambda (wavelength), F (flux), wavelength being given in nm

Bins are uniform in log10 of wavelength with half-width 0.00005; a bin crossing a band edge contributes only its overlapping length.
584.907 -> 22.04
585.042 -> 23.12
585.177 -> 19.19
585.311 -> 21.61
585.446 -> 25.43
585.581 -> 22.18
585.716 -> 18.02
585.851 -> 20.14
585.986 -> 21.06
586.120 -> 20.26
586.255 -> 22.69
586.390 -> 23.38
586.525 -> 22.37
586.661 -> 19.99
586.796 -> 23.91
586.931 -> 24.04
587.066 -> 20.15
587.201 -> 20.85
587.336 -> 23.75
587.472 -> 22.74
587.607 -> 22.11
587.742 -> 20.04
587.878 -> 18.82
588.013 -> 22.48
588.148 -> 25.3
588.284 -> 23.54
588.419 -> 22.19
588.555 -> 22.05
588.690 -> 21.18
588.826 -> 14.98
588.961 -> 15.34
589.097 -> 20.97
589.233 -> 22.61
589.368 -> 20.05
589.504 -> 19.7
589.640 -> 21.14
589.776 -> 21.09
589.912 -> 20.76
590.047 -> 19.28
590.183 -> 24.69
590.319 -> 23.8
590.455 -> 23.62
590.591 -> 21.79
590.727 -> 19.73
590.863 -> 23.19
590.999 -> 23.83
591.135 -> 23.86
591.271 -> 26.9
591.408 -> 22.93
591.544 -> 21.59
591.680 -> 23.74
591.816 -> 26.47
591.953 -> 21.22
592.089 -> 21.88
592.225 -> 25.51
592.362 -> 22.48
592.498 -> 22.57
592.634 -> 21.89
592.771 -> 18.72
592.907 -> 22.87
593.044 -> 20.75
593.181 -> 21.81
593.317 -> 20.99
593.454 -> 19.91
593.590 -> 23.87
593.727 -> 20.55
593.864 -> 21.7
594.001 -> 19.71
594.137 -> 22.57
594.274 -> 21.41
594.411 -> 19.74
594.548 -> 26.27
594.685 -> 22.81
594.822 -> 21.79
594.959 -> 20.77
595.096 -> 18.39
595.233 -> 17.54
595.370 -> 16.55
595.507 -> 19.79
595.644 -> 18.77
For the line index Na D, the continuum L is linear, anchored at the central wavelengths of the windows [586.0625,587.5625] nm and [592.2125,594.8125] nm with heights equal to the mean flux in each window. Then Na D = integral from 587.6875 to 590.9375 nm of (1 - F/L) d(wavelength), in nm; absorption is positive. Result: 0.13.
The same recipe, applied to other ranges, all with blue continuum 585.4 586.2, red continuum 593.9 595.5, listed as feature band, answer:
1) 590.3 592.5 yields -0.255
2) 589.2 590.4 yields -0.031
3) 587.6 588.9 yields -0.013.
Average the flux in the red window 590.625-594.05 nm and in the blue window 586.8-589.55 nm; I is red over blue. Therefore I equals 1.05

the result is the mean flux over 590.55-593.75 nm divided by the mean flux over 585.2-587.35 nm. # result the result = 1.03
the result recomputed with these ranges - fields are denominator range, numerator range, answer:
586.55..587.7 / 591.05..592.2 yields 1.07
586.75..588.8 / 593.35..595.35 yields 0.96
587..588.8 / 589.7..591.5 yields 1.04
